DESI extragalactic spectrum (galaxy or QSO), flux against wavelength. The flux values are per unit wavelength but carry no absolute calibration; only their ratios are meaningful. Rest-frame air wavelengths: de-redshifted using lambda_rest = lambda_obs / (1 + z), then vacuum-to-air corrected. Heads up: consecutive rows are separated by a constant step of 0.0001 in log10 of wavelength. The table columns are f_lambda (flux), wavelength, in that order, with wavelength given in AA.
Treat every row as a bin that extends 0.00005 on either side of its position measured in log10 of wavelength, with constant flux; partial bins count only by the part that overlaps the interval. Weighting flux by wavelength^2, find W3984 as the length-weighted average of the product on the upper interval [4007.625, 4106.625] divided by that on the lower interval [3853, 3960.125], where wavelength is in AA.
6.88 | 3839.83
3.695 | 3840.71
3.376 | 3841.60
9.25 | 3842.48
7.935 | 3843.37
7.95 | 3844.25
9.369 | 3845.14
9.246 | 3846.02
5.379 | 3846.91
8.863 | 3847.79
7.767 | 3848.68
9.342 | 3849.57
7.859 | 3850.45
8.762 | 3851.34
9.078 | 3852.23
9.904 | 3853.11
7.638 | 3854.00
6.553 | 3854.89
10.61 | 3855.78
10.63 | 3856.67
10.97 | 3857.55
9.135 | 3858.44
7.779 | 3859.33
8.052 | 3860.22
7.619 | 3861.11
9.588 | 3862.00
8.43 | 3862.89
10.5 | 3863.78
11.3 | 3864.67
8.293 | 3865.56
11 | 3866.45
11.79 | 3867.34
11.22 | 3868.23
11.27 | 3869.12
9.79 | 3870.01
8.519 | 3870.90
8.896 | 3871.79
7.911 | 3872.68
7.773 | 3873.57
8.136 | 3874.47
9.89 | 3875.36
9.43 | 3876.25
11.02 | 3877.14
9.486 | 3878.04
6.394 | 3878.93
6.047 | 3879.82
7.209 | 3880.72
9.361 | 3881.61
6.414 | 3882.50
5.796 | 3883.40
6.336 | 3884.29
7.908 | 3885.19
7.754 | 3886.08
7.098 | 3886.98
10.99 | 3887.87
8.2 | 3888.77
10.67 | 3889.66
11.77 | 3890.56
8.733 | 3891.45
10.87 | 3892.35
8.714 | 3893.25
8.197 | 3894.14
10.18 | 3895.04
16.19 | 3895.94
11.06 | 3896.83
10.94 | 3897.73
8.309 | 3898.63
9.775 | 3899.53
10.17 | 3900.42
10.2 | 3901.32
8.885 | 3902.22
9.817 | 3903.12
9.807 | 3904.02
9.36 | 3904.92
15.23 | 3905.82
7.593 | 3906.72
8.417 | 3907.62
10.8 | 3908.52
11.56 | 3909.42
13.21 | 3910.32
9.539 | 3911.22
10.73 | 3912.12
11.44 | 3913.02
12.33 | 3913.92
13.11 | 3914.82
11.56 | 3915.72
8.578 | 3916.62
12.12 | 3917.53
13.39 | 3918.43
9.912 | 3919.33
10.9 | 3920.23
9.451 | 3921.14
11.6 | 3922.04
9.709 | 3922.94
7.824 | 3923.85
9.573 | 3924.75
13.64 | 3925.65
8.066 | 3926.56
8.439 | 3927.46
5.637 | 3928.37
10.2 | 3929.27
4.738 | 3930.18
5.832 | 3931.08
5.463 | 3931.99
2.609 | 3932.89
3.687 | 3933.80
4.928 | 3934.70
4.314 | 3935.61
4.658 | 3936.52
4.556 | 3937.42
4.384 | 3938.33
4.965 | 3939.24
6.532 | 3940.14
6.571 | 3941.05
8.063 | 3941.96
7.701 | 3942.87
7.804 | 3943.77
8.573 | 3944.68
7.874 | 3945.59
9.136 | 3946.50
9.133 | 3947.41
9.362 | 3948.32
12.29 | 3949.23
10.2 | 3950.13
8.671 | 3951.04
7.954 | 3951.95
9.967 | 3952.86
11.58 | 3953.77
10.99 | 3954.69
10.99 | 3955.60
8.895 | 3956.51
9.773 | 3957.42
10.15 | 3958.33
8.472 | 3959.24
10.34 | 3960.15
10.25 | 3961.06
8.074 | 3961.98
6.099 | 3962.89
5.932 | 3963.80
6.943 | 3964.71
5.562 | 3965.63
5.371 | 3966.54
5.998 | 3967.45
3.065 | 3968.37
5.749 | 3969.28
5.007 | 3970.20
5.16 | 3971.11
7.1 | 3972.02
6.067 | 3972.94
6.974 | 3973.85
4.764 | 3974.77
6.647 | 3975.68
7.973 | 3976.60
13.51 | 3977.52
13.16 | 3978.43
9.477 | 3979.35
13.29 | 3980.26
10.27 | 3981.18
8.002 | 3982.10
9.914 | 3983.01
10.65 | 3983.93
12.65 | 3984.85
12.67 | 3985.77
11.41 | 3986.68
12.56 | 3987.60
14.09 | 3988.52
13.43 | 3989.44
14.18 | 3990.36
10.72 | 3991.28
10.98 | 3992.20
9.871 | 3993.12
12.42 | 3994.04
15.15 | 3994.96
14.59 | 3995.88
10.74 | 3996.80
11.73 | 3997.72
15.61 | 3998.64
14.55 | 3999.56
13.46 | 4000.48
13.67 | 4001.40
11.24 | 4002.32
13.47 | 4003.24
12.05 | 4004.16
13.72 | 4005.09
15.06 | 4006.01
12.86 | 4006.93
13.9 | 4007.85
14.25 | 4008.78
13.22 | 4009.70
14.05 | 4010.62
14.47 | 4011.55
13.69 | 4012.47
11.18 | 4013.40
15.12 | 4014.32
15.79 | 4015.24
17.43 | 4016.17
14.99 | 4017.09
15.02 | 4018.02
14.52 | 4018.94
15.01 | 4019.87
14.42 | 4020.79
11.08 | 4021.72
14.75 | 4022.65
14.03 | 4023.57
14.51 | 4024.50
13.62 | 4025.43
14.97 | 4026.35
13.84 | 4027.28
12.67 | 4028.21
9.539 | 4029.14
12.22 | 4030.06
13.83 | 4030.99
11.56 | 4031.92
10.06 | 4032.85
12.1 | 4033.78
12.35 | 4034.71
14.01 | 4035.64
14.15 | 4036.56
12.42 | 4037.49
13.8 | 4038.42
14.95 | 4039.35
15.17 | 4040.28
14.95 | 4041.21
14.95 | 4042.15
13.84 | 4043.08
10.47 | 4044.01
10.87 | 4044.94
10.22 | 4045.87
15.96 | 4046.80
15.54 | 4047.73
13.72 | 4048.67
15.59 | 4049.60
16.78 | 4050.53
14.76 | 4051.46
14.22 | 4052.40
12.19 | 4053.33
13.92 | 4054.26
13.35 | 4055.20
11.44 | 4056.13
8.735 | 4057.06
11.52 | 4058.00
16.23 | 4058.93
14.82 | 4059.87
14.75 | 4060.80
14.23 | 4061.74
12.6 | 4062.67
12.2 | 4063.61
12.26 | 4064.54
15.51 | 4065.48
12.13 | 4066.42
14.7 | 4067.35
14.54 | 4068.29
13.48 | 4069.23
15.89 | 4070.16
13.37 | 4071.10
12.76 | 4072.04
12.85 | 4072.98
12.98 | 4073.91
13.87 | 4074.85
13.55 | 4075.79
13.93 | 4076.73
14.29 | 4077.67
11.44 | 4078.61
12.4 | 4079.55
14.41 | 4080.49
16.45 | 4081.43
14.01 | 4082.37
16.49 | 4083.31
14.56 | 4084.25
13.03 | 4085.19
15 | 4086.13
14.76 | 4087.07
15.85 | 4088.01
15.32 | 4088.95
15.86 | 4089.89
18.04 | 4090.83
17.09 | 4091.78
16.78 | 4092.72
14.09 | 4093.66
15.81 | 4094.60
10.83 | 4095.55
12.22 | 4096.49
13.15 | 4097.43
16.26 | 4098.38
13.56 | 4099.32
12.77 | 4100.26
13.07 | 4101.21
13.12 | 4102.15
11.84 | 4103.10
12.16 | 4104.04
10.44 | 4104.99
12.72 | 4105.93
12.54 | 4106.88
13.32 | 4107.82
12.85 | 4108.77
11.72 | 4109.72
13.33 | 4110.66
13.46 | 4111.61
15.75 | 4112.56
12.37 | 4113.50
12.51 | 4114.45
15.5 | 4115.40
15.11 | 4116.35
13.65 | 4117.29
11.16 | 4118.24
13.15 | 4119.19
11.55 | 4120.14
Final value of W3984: 1.6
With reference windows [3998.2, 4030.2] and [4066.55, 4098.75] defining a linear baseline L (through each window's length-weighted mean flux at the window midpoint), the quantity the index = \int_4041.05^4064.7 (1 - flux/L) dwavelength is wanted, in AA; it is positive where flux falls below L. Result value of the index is 1.1 AA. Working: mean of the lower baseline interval 13.8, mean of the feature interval 13.5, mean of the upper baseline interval 14.4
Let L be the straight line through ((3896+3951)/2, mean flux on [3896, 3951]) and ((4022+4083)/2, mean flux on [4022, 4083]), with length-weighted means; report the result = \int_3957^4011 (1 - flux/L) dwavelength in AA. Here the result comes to 3.49 AA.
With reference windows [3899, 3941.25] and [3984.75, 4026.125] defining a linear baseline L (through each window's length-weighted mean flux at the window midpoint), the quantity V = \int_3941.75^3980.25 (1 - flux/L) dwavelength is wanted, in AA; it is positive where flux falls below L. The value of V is 9.5 AA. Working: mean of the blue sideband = 8.85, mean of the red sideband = 13.5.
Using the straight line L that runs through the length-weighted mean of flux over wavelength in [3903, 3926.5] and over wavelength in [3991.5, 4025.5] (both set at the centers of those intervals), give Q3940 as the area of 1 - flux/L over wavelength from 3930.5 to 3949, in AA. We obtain 8.3 AA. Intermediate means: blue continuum 10.8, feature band 6.37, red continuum 13.7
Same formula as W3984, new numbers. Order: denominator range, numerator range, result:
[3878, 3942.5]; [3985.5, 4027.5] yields 1.61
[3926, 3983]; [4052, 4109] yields 1.91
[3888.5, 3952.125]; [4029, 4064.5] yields 1.56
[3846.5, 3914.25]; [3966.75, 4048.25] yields 1.39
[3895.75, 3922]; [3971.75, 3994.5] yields 1.01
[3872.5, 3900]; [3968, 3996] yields 1.17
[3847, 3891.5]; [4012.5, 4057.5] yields 1.66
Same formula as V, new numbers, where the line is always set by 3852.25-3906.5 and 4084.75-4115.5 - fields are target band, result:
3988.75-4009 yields -2.2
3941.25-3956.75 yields 2.1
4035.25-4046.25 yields -0.6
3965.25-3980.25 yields 5.5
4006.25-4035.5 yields -3.3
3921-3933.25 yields 2.7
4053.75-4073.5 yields -0.4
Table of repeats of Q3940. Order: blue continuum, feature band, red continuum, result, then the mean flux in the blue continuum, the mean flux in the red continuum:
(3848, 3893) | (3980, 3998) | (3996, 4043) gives 1.0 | 8.95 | 13.6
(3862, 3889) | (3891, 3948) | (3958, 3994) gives -0.5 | 8.82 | 9.08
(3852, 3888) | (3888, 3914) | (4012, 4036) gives -1.7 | 8.85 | 13.5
